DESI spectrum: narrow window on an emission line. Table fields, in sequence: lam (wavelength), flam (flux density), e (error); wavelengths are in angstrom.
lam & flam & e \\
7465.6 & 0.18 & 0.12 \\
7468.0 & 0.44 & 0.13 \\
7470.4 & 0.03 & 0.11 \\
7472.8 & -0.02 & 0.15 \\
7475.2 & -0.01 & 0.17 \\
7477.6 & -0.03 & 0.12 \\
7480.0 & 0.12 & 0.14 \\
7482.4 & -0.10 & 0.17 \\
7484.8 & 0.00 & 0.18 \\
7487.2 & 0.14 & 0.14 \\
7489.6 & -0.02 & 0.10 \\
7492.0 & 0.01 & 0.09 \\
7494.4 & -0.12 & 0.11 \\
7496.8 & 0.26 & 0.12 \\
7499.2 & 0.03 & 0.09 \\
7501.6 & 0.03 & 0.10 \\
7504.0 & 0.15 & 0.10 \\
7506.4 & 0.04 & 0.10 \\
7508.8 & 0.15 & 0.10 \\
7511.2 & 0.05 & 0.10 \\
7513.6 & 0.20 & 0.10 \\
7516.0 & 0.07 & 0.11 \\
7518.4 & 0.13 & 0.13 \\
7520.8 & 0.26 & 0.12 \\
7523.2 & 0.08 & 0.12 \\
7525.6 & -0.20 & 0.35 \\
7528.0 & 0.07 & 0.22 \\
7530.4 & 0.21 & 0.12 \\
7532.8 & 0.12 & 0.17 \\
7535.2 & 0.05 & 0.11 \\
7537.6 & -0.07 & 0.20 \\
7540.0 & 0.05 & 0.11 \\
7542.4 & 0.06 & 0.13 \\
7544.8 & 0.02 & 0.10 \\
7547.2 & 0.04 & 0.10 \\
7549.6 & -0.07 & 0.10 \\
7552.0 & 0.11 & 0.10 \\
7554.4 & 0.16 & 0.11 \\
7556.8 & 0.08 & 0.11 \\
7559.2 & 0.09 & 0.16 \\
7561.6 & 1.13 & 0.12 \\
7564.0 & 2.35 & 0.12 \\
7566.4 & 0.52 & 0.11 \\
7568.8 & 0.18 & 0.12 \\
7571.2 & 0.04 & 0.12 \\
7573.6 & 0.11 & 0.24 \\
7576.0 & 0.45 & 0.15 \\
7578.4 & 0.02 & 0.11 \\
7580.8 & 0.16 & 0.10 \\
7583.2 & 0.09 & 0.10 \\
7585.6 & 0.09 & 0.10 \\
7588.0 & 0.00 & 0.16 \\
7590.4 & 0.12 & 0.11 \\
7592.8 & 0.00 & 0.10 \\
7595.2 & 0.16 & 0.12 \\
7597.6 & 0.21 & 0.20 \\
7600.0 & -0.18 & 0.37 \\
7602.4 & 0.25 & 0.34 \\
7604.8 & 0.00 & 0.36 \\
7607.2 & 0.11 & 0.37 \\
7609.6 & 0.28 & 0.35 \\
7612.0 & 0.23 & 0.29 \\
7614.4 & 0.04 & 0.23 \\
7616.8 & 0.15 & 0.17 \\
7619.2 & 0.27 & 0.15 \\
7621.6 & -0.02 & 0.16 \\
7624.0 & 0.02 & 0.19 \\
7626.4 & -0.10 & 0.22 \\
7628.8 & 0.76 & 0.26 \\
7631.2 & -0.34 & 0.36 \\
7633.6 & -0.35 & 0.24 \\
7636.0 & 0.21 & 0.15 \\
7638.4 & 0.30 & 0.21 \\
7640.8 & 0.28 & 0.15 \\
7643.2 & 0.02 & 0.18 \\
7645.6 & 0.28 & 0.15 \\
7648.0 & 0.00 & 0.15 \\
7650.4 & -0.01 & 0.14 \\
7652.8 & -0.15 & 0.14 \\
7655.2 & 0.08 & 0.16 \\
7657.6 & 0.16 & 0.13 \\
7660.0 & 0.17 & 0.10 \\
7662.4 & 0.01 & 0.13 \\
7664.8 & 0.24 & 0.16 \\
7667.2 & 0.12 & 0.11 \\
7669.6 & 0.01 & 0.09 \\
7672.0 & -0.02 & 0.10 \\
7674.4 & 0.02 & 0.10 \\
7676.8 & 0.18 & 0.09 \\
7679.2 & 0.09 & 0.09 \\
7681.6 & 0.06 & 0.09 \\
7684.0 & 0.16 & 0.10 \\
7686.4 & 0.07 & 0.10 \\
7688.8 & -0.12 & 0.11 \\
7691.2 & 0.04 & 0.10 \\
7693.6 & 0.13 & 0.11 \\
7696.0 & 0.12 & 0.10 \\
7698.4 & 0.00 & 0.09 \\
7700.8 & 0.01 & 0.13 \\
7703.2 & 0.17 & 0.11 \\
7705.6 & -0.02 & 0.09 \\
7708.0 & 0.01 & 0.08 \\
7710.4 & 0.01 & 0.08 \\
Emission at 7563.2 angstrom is H-gamma 4340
